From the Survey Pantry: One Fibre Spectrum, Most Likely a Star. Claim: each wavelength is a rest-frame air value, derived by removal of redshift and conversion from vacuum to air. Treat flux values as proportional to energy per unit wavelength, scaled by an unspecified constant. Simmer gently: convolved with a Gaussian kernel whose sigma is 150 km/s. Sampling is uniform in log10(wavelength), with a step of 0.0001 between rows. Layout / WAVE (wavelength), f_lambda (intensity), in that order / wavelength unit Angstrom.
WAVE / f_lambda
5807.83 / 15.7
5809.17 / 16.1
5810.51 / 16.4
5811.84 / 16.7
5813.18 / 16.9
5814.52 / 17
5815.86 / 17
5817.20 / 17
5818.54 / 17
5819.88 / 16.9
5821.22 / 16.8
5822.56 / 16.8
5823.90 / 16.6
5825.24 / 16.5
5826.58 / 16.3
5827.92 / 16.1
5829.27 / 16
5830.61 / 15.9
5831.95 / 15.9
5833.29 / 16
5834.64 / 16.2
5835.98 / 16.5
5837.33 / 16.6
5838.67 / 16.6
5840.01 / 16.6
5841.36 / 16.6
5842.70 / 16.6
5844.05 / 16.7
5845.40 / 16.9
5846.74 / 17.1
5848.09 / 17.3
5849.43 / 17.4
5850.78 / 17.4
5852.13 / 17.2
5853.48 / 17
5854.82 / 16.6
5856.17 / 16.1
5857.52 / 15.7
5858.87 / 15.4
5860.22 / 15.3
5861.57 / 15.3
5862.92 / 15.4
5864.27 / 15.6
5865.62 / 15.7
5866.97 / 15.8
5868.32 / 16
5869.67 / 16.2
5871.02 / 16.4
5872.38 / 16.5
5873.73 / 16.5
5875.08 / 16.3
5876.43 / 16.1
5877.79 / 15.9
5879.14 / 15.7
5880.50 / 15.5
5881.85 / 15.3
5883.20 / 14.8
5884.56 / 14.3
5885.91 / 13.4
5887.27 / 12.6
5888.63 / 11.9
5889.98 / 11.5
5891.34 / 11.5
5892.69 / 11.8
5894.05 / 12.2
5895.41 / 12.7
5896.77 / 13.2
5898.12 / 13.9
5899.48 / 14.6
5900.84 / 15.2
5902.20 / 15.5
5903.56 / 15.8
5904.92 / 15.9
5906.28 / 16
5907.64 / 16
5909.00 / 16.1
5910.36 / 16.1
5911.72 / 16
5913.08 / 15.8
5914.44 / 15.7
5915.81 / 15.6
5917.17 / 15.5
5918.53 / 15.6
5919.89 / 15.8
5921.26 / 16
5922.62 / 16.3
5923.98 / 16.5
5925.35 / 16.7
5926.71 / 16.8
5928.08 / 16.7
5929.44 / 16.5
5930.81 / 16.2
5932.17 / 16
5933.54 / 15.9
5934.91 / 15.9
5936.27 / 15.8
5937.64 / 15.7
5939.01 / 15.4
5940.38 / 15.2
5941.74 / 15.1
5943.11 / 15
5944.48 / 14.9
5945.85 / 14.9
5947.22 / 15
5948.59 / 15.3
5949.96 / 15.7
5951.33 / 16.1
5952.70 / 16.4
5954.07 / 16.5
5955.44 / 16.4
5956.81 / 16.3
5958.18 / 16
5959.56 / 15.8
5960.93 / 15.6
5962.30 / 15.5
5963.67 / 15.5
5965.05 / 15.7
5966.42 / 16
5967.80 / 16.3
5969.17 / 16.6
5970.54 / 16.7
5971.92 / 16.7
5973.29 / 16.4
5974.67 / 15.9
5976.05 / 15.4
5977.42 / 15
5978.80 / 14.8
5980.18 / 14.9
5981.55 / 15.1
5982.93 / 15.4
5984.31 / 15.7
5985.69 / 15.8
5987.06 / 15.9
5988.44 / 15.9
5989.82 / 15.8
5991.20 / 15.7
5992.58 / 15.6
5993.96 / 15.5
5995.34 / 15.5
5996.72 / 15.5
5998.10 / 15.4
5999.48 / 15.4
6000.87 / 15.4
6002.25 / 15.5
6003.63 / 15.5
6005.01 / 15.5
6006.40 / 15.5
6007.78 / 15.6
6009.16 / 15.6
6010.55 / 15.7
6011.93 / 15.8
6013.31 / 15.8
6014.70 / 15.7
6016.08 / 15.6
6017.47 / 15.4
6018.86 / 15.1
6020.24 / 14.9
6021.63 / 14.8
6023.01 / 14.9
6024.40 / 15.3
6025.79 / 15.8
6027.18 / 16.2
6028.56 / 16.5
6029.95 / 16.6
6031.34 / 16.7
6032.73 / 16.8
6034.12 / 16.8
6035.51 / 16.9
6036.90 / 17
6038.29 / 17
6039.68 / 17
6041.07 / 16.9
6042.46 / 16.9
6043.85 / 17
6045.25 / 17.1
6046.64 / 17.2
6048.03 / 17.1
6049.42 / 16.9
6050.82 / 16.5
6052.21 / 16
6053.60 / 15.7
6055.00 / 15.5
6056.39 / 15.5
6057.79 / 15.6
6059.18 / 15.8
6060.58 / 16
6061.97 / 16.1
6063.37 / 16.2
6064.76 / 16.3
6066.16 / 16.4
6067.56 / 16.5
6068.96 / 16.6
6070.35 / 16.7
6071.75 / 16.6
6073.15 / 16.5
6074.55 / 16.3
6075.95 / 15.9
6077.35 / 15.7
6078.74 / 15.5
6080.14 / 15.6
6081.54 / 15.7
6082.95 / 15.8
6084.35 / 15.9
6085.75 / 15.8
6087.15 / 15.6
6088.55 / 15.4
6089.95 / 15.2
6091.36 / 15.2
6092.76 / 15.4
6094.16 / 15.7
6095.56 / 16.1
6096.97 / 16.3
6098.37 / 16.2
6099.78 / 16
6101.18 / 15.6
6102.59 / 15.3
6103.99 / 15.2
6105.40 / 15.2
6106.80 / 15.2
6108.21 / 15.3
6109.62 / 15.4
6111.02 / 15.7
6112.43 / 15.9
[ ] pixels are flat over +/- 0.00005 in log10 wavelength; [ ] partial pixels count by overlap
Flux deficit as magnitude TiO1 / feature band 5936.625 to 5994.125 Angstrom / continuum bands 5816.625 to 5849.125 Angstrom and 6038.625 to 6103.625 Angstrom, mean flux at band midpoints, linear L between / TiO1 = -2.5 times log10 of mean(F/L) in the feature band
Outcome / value 0.04 mag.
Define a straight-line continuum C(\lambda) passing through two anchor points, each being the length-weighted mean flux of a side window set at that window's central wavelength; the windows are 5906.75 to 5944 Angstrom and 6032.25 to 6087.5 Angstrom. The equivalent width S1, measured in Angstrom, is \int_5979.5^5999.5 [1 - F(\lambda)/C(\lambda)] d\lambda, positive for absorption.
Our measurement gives 0.7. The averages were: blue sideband 15.9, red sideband 16.3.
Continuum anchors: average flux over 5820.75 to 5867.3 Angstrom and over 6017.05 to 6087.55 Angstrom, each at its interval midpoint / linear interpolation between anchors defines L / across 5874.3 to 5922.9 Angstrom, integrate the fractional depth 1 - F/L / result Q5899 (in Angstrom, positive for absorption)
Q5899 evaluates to 4.59 Angstrom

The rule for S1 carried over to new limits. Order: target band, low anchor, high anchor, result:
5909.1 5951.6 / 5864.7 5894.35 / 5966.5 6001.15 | -1.8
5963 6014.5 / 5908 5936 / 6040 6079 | 1.7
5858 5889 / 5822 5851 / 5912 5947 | 1.8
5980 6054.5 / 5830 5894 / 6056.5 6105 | -0.7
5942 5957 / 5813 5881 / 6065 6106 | 0.5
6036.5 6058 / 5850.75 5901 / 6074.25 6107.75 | -1.5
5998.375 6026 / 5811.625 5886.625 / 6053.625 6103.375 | 1.0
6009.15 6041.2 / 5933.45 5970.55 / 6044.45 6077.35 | 0.2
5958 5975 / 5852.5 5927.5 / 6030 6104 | -0.4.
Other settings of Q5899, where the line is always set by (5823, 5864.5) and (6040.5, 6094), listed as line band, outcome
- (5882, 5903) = 3.84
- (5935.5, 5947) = 0.72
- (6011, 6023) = 0.60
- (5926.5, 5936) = 0.02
